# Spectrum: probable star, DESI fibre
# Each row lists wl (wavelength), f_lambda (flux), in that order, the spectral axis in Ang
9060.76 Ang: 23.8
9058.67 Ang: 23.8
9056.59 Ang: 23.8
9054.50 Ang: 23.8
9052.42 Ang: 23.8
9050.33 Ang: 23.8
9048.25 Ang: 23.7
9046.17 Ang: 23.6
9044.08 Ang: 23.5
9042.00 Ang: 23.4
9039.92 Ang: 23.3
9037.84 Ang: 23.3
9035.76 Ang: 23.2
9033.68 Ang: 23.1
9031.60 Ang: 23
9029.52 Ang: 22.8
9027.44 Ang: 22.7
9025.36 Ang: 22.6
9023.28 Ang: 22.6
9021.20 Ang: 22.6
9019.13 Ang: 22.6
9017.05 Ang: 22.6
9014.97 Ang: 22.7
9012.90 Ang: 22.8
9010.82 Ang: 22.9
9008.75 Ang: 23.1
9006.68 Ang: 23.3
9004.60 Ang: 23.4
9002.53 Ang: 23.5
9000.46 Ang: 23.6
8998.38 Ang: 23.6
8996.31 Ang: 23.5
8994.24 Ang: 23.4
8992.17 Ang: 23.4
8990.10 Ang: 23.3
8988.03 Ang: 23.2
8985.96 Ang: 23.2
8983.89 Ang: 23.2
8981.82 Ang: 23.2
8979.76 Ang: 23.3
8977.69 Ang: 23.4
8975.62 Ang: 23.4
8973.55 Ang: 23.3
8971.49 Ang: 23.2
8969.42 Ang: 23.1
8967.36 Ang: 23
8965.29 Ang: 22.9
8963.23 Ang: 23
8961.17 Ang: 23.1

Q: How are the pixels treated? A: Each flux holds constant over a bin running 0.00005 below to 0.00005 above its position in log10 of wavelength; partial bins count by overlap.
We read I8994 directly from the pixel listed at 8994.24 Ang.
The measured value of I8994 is 23.4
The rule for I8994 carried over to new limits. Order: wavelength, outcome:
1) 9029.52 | 22.8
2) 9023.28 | 22.6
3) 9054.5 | 23.8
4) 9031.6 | 23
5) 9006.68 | 23.3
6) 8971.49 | 23.2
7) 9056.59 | 23.8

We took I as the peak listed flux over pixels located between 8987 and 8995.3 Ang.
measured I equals 23.4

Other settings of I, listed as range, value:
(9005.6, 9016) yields 23.3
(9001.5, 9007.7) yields 23.5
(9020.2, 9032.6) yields 23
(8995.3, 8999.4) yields 23.6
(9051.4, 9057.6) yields 23.8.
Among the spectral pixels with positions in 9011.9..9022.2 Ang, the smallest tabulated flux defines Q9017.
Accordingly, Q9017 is 22.6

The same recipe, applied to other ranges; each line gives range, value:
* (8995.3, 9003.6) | 23.5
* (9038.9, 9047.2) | 23.3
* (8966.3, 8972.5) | 23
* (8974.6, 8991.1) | 23.2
